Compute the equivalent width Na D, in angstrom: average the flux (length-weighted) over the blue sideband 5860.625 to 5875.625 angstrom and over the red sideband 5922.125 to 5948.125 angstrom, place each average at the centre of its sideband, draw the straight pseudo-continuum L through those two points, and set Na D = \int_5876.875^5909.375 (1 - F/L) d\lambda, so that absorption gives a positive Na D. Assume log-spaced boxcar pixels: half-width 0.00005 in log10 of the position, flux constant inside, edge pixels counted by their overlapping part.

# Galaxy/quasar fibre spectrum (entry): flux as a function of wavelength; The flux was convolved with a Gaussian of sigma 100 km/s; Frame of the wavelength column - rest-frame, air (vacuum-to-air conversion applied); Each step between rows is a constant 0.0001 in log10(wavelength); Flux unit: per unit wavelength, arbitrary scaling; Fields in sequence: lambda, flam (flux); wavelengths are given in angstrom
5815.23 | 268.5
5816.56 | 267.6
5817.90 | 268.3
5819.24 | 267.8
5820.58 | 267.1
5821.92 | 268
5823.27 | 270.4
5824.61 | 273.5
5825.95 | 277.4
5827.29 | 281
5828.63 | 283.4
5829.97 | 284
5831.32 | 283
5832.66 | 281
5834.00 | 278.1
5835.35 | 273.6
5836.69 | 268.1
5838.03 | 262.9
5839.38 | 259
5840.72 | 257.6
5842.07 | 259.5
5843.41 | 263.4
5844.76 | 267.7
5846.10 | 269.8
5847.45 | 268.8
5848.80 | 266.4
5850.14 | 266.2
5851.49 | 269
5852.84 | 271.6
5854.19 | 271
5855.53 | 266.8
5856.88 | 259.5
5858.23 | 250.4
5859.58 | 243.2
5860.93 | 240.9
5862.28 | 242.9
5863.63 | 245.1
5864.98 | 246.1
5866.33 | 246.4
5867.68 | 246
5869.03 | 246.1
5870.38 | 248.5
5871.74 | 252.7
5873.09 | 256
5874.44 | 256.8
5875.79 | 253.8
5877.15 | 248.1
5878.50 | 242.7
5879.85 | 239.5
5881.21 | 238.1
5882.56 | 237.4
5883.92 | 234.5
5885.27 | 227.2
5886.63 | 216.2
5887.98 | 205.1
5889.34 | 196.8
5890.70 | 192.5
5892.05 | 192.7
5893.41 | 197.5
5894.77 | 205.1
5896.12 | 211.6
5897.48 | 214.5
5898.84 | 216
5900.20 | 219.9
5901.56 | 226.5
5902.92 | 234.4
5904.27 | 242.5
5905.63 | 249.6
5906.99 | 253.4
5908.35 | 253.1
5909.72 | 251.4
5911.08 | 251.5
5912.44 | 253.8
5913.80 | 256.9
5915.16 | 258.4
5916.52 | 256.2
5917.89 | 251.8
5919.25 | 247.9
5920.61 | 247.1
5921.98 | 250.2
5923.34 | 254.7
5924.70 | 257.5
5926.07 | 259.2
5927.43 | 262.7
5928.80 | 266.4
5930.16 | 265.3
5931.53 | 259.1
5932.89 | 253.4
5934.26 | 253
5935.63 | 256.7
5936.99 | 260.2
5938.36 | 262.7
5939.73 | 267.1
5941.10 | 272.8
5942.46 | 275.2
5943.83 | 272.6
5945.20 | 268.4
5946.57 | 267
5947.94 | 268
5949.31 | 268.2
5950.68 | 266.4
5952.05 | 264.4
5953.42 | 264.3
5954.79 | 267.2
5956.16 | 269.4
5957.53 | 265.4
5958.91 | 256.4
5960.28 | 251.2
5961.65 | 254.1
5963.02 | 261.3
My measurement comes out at 3.7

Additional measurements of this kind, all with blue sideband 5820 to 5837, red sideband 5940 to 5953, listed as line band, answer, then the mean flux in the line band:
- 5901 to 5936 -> 2.31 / 253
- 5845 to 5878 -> 2.24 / 256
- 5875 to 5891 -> 2.59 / 229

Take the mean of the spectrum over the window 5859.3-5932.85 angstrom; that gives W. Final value 240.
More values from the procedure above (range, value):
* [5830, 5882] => 258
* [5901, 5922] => 249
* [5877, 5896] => 219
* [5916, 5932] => 256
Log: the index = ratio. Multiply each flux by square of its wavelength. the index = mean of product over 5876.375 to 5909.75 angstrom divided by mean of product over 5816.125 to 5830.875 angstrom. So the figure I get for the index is 0.84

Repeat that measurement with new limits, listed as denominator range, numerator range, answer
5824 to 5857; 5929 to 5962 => 1.01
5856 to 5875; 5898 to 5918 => 1.00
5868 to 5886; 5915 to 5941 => 1.07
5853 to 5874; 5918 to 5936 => 1.04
